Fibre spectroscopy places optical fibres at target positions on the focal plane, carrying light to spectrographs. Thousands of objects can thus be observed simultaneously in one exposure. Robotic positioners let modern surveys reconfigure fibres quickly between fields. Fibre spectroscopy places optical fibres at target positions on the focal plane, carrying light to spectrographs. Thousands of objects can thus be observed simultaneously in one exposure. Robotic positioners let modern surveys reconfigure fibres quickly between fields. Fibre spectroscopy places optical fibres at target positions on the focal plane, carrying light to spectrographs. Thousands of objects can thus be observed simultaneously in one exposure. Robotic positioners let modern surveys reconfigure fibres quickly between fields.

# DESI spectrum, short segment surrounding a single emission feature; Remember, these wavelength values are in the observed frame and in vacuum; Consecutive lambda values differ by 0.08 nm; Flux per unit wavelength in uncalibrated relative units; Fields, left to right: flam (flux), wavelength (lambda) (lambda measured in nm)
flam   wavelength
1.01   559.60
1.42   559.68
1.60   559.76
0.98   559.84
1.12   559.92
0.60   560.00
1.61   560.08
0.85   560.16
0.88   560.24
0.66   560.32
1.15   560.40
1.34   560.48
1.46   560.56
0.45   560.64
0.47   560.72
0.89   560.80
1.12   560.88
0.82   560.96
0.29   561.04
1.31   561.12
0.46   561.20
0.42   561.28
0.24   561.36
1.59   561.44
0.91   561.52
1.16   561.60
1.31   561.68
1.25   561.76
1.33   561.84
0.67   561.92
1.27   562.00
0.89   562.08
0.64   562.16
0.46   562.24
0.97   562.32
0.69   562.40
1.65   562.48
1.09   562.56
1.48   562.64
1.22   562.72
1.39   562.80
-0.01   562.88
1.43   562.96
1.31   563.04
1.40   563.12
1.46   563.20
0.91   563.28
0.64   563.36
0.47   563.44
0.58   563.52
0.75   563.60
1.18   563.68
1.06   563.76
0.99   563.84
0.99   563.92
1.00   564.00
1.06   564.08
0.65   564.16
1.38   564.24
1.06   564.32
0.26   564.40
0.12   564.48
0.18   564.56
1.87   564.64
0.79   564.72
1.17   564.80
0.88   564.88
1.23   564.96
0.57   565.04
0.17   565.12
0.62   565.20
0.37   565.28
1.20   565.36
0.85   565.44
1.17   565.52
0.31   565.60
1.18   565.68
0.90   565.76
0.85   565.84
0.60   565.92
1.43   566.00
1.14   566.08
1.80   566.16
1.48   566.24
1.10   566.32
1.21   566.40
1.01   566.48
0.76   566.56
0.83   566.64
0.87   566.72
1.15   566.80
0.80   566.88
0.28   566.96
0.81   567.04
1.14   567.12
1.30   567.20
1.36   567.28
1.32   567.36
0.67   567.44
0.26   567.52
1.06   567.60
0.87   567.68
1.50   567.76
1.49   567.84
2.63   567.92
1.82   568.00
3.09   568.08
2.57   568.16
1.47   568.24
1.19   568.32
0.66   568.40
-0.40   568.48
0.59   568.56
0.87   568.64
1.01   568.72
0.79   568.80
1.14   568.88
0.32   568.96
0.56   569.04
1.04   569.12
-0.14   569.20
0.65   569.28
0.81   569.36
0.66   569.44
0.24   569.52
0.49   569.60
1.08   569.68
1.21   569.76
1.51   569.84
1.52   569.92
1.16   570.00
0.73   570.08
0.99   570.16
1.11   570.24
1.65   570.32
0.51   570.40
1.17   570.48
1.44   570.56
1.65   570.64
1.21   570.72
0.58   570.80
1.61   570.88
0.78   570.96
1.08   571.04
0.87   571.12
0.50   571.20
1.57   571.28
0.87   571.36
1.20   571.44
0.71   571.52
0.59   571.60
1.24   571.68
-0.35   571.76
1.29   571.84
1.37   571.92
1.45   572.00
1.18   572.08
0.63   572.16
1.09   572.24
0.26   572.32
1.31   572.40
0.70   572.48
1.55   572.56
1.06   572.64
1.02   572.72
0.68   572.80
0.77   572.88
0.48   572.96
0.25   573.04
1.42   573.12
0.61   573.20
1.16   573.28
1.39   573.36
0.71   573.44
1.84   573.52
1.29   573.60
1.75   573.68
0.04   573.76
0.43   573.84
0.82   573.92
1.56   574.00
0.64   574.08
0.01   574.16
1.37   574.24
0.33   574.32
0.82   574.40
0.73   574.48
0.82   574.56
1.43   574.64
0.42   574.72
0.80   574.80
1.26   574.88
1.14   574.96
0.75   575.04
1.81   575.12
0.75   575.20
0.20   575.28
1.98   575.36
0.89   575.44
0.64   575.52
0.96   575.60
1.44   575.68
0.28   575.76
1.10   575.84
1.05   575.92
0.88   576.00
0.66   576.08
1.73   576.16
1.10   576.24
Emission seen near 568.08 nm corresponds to H-beta 4861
